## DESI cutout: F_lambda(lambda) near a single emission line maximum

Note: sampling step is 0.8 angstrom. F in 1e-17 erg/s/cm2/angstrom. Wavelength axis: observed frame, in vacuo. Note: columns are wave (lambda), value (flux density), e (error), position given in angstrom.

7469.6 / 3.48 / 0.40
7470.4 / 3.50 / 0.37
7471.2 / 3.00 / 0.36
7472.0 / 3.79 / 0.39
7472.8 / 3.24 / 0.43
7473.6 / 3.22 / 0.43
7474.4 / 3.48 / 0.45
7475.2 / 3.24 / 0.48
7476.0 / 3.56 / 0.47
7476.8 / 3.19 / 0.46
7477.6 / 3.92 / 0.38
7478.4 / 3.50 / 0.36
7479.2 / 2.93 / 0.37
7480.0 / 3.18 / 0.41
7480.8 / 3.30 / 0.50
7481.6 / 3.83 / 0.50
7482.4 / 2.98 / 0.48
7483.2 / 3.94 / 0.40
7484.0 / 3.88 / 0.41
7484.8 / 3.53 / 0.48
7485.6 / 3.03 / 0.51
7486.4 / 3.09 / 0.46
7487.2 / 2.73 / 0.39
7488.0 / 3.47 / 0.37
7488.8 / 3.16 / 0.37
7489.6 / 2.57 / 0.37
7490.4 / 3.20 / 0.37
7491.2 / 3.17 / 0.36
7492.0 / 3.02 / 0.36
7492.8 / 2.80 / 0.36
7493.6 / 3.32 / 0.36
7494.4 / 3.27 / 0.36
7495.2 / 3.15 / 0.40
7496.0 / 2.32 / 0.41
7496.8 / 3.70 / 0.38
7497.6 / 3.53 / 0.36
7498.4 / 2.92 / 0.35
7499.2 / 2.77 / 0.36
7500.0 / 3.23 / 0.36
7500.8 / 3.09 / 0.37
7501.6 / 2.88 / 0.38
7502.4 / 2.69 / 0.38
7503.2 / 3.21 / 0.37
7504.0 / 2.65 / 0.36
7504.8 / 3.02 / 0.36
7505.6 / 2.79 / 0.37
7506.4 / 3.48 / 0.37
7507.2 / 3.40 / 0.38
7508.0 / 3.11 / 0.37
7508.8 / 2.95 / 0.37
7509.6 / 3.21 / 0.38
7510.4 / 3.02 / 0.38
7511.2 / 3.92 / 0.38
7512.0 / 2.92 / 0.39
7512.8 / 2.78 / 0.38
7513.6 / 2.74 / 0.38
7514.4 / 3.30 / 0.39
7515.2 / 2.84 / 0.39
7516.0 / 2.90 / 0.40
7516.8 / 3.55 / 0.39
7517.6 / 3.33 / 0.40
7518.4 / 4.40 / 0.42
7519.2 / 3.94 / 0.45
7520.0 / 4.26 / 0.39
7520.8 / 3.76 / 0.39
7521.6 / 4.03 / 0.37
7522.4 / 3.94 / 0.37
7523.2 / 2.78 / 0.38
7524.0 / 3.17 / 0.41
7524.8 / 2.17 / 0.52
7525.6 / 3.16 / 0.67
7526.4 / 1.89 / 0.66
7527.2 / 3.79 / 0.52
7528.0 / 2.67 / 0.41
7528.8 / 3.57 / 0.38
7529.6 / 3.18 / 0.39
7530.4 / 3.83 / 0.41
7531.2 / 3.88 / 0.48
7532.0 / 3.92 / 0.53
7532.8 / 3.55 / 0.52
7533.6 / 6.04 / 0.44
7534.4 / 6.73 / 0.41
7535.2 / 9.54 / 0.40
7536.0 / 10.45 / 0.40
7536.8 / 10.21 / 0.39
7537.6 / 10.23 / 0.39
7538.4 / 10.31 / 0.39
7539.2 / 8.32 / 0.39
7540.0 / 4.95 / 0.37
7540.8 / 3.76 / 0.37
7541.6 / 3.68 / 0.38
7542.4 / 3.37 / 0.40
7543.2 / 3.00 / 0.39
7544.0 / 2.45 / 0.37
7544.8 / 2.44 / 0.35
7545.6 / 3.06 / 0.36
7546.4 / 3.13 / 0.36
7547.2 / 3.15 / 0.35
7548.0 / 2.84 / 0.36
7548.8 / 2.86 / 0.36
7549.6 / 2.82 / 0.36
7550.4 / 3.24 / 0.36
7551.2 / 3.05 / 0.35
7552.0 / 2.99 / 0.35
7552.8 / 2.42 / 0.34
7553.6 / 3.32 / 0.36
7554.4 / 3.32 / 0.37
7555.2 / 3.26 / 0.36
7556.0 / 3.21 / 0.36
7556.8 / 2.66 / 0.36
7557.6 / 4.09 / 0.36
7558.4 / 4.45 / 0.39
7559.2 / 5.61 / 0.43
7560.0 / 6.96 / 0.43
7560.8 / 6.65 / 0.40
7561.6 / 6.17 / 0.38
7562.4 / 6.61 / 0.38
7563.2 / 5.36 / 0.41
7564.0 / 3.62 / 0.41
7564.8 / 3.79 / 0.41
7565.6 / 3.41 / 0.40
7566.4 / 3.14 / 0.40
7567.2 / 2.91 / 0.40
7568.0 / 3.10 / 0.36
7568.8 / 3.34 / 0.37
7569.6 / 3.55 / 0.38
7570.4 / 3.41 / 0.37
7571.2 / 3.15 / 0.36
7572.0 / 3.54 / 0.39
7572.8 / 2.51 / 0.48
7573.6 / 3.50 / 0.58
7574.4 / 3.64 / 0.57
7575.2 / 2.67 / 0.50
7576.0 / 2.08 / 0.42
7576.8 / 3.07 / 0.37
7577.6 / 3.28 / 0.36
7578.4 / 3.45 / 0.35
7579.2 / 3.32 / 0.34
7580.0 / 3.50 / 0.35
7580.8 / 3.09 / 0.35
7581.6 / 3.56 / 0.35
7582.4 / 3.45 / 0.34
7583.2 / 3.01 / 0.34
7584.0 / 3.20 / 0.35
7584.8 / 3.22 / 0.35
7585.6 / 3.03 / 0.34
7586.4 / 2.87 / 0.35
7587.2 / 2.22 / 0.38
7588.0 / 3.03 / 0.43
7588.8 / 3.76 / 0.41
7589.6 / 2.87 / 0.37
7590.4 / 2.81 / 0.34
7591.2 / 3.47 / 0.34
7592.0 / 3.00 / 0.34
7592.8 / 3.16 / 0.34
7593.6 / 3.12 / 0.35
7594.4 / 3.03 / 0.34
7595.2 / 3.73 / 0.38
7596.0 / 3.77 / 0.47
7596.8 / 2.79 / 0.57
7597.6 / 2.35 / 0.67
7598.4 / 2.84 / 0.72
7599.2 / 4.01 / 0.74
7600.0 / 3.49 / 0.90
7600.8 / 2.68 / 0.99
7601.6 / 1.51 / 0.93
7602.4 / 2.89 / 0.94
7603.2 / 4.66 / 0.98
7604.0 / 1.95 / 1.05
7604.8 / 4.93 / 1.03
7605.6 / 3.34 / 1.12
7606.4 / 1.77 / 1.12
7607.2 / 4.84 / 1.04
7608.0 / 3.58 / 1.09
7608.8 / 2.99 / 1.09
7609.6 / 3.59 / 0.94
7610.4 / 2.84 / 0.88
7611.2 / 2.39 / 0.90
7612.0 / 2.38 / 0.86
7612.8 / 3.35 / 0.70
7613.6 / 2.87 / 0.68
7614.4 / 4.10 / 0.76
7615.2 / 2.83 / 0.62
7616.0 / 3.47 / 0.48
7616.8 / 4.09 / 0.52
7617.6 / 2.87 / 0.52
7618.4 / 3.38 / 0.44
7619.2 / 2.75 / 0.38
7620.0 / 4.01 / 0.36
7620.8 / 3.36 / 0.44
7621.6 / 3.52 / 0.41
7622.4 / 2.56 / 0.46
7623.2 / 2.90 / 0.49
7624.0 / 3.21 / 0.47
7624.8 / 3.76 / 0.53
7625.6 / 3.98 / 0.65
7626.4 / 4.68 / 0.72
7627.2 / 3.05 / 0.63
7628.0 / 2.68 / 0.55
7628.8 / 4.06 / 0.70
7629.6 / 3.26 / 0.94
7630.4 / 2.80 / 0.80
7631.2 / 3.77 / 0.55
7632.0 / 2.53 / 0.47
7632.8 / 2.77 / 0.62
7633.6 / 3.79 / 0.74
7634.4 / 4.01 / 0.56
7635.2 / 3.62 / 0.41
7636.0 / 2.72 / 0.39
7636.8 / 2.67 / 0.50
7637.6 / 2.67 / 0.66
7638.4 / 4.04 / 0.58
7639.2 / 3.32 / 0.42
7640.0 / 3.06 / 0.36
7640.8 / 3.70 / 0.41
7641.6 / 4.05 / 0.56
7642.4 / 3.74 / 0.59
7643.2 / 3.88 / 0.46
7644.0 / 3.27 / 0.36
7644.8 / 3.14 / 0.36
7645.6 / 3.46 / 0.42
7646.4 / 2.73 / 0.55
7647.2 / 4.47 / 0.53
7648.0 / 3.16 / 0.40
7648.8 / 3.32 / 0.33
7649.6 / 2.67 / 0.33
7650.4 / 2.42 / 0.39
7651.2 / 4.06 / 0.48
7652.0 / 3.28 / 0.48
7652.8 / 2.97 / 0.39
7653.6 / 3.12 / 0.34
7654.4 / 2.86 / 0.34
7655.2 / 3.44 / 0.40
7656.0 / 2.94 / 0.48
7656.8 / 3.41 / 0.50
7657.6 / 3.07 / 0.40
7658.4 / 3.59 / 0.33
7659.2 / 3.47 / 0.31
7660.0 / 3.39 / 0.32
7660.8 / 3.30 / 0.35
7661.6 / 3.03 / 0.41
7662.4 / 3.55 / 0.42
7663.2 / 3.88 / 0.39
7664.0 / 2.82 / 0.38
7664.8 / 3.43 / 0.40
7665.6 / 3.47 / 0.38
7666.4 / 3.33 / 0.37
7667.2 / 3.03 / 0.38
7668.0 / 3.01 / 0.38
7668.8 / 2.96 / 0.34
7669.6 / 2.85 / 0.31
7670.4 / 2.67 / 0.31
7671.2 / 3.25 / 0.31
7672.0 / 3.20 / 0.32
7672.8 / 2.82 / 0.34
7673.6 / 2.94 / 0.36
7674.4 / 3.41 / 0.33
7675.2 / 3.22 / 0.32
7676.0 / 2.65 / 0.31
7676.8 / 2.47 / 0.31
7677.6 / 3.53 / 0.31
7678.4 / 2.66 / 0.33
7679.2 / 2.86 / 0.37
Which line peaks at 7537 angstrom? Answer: H-alpha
